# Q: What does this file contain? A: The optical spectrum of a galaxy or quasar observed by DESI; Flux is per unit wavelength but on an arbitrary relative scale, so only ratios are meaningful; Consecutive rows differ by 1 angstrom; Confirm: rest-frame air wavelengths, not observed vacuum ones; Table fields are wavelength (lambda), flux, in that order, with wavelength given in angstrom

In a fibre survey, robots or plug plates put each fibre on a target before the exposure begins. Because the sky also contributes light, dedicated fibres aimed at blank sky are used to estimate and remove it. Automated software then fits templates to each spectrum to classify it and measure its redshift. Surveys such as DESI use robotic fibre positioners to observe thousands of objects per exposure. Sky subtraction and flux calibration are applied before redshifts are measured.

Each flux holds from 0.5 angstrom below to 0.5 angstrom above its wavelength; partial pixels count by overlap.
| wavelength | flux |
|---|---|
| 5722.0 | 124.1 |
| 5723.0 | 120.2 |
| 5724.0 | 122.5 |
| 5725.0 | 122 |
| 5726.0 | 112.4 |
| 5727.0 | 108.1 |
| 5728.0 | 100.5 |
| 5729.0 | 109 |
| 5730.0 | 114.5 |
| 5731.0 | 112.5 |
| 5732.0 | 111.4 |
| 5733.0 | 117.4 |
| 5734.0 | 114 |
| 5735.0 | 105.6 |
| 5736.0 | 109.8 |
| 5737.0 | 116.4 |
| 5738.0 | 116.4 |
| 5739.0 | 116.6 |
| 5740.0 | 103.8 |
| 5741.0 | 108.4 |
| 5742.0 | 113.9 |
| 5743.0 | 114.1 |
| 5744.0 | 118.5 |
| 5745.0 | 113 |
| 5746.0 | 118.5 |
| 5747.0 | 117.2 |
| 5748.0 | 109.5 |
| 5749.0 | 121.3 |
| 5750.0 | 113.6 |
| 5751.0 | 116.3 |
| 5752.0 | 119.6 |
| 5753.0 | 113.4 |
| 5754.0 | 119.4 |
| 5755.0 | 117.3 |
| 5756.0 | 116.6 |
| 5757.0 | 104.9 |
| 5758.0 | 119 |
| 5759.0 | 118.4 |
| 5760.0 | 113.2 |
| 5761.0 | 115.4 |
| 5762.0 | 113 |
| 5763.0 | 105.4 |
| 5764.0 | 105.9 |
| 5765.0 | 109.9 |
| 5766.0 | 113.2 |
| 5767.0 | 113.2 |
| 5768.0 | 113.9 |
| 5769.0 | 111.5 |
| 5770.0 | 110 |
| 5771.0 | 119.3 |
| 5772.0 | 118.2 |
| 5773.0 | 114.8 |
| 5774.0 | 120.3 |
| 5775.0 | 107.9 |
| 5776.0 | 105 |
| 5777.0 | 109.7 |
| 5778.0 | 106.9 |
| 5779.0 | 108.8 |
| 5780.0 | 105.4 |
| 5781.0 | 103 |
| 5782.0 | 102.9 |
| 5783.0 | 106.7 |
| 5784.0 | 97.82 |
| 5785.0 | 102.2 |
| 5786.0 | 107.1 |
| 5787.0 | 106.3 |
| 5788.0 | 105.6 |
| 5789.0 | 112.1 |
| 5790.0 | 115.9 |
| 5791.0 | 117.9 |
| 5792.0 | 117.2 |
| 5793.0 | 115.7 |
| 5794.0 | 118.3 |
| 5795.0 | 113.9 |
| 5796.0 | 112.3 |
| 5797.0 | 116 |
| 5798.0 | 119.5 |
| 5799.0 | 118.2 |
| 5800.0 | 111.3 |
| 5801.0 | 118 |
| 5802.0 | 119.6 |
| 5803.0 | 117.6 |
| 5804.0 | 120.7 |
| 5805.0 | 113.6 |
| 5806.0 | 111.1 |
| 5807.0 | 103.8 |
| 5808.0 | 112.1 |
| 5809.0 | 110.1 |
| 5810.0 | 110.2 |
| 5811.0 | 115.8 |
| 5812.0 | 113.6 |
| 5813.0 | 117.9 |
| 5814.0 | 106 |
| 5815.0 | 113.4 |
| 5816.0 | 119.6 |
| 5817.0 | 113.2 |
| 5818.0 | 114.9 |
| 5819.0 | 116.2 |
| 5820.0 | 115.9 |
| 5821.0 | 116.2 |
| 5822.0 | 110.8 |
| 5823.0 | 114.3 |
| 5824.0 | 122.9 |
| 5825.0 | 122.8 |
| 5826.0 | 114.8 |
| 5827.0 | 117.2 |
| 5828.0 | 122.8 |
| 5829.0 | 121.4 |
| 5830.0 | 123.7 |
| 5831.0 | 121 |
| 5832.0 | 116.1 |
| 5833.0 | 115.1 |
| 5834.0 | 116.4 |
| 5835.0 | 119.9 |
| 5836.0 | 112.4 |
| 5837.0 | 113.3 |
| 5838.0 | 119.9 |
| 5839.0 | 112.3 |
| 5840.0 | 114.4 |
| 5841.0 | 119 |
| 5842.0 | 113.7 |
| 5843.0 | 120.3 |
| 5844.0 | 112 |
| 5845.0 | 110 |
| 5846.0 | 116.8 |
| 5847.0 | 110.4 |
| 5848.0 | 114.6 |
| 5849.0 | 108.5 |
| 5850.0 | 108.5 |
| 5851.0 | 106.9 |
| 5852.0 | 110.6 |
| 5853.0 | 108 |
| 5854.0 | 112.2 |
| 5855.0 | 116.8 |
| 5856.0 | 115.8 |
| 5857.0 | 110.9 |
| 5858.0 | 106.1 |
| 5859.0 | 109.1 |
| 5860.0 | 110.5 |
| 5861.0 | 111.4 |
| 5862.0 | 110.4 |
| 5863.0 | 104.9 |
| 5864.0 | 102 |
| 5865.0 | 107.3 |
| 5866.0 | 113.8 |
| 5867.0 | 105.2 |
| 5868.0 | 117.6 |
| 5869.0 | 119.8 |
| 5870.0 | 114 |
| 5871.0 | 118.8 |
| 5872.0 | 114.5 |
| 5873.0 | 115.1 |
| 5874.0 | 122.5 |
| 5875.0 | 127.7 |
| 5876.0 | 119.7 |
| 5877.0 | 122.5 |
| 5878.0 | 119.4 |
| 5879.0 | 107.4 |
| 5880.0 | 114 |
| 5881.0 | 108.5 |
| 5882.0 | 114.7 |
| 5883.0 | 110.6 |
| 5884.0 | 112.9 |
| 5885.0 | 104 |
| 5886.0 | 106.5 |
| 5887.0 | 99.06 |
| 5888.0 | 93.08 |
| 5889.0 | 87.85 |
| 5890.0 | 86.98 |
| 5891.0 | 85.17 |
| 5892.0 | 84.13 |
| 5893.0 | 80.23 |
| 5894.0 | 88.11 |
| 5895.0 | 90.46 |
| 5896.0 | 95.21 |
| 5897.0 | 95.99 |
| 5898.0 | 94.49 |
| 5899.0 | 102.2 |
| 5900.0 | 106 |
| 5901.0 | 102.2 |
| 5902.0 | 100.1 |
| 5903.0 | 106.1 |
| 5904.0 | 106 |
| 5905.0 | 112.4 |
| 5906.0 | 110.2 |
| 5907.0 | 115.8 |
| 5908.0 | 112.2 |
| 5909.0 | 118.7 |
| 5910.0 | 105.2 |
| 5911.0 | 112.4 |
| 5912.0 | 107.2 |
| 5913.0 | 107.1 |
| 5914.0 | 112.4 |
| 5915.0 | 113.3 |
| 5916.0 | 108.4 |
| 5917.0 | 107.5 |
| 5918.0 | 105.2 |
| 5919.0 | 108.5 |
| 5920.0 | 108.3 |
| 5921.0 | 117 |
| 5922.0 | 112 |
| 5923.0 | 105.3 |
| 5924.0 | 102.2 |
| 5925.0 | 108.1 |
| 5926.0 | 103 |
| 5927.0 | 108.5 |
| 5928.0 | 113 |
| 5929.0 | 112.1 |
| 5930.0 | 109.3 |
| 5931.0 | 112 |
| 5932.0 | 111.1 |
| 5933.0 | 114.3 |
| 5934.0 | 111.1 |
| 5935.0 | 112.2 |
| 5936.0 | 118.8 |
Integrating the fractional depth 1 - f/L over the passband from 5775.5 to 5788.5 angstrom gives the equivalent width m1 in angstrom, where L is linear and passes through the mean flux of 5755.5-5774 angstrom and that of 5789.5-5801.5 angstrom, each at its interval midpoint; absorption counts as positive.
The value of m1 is 1.1 angstrom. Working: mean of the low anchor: 113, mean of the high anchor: 116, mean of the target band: 105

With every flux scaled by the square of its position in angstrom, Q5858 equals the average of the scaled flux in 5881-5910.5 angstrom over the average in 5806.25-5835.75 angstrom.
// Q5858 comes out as 0.90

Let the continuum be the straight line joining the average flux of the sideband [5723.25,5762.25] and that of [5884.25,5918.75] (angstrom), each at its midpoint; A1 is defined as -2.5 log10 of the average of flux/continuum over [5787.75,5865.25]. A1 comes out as -0.06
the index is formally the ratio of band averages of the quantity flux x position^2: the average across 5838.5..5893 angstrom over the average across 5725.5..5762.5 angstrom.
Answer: 1.01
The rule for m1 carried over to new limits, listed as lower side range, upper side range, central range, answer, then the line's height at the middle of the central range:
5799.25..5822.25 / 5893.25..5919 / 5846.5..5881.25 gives -1.2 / 109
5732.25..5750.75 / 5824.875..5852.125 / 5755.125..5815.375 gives 1.3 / 115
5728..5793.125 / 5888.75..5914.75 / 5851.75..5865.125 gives -0.7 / 105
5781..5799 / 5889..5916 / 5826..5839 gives -1.3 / 108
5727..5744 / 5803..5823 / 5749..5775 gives -0.5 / 112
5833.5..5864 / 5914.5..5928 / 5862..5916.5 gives 1.7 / 110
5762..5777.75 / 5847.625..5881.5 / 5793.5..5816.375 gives -0.5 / 112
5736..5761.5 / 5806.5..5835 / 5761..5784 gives 1.0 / 115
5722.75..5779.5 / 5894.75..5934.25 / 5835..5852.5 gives -0.5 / 110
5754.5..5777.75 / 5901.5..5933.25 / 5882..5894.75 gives 1.7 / 110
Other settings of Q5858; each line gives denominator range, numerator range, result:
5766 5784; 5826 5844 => 1.09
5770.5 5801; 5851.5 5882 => 1.05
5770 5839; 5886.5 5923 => 0.93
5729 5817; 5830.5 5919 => 1.00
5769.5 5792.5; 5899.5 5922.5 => 1.04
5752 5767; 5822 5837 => 1.07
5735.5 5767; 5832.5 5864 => 1.02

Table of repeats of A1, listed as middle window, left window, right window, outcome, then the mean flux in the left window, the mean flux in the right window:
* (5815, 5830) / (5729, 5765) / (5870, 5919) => -0.07 mag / 114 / 106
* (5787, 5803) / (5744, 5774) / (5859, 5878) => -0.01 mag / 114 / 114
